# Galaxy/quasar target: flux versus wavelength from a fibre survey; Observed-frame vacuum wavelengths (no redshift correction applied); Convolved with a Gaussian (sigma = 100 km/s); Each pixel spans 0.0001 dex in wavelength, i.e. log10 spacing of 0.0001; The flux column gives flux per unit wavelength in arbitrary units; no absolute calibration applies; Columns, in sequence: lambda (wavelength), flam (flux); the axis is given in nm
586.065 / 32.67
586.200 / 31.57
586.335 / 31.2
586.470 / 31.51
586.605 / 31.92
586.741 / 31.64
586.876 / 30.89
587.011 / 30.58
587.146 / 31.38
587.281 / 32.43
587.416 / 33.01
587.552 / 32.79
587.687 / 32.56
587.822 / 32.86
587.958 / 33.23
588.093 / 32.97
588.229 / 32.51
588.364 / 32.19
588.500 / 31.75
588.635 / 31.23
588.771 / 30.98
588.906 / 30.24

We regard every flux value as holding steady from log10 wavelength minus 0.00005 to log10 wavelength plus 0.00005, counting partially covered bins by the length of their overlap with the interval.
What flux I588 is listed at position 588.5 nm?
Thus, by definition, 31.75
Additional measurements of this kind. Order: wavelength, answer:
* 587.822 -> 32.86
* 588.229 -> 32.51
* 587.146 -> 31.38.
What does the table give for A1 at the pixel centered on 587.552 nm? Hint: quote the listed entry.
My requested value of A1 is 32.79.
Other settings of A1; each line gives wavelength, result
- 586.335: 31.2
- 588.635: 31.23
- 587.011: 30.58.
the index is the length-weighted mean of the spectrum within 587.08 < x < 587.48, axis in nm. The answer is 32.3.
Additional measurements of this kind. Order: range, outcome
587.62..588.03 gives 32.9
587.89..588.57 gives 32.5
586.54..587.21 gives 31.3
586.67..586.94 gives 31.2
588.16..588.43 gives 32.3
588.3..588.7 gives 31.7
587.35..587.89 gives 32.8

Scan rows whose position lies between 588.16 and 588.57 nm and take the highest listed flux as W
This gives 32.51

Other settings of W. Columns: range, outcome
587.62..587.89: 32.86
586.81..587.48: 33.01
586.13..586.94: 31.92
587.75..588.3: 33.23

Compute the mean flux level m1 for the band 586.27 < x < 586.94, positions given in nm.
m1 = 31.4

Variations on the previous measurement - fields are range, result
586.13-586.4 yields 31.4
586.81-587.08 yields 30.8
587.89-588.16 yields 33.1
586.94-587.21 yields 31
